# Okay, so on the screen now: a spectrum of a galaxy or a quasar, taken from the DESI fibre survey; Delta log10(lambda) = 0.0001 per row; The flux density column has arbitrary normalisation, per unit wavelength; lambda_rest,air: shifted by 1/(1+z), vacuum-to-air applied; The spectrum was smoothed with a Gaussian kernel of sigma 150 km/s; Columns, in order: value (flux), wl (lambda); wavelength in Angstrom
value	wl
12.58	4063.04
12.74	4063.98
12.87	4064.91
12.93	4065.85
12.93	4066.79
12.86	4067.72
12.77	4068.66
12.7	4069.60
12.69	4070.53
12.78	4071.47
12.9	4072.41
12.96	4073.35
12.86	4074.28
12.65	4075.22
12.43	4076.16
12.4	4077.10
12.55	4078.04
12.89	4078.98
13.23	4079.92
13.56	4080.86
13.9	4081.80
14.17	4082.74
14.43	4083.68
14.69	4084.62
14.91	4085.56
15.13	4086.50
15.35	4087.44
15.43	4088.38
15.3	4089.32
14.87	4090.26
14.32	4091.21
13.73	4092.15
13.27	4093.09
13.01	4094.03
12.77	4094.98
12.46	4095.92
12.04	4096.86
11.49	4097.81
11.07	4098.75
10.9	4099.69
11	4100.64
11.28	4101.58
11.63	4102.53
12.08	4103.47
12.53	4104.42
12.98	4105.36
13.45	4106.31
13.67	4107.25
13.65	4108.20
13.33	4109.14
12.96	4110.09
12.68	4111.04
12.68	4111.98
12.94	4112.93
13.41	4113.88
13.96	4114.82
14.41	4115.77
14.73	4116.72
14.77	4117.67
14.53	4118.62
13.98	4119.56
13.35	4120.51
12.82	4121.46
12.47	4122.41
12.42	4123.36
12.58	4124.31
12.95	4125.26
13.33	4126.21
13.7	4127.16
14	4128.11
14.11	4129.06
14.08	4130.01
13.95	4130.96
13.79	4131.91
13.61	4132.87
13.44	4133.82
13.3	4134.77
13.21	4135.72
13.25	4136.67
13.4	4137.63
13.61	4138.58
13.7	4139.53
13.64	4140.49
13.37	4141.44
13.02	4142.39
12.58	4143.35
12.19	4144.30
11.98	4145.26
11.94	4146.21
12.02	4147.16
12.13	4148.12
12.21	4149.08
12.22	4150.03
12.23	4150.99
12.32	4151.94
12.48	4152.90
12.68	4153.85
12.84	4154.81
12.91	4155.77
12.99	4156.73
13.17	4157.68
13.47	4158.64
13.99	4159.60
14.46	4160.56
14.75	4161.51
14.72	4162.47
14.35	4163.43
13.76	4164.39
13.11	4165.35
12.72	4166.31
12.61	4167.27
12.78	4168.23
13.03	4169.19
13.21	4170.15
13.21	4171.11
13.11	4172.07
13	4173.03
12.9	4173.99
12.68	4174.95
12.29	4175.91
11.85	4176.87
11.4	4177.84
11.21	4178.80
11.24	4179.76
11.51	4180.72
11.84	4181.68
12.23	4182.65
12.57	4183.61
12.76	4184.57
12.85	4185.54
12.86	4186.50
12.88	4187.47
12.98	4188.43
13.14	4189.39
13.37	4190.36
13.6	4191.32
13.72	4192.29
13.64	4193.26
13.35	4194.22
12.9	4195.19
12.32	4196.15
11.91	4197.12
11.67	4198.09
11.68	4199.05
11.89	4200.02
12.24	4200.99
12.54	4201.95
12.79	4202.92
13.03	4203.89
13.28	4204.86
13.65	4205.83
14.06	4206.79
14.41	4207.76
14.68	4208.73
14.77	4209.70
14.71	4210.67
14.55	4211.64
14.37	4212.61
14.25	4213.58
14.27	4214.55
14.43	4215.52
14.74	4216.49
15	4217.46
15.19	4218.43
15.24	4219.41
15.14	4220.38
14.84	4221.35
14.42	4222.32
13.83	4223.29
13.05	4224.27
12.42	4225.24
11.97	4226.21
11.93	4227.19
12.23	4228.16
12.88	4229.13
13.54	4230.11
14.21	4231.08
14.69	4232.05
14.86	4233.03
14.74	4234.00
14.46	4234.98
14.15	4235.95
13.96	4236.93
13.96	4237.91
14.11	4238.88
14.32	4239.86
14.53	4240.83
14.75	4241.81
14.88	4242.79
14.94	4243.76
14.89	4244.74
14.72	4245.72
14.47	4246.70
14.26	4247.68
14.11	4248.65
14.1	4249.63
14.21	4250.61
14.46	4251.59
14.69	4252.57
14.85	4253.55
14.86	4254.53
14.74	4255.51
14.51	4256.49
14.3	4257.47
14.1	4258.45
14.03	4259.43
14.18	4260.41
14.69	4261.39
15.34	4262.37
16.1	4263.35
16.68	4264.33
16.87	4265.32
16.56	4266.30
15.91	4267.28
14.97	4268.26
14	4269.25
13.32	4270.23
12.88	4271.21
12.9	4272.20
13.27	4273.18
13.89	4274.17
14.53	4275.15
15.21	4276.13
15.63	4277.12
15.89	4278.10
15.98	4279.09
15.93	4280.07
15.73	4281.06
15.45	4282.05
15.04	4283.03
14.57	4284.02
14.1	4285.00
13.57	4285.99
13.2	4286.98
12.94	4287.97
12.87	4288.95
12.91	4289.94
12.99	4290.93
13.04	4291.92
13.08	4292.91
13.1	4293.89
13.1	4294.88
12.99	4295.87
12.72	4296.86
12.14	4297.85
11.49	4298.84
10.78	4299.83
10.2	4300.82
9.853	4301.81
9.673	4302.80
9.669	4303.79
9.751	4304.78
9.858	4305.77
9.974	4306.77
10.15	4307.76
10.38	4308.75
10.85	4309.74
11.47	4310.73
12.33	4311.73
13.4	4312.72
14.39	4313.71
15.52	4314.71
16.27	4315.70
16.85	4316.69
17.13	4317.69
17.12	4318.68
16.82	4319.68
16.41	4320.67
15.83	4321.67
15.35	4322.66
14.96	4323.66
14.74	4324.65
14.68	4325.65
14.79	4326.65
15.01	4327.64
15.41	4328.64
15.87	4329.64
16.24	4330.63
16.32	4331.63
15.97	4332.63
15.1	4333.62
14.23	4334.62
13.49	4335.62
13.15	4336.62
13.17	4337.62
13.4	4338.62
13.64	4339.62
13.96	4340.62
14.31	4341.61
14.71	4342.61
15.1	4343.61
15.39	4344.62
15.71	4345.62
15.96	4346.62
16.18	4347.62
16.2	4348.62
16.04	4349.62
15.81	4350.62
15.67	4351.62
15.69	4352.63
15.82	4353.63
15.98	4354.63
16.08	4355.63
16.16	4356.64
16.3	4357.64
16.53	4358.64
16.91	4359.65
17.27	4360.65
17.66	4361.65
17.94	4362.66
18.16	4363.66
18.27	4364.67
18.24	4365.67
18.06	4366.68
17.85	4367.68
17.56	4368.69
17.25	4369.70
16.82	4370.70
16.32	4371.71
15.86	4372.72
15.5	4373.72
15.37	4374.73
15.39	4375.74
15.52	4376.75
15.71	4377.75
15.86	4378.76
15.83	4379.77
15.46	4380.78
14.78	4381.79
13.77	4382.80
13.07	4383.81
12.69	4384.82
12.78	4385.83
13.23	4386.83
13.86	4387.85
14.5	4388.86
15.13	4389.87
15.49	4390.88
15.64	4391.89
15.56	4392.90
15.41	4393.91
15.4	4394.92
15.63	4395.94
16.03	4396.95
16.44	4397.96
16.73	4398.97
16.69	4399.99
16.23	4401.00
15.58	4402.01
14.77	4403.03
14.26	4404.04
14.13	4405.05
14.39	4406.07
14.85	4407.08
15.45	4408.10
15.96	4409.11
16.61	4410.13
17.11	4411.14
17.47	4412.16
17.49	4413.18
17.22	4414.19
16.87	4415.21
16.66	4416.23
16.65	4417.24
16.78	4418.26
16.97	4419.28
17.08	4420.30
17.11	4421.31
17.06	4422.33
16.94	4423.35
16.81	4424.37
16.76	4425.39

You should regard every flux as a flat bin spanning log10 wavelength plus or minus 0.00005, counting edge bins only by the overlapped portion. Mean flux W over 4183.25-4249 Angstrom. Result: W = 13.7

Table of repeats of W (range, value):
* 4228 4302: 14.1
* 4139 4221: 13.1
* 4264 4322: 13.6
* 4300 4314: 10.8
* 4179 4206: 12.6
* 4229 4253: 14.4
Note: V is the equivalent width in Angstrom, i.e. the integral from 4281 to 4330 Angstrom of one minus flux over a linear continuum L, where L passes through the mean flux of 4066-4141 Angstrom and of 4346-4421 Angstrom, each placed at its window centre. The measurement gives 6.0 Angstrom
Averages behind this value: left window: 13.3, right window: 16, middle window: 13.4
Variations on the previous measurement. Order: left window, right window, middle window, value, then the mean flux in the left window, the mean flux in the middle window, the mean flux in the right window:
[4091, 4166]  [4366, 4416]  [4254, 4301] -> 1.3 Angstrom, 13.1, 14.1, 15.6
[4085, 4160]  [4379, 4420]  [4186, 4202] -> 1.2 Angstrom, 13.2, 12.8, 15.5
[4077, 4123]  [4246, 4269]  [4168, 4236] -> 5.1 Angstrom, 13.3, 13.3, 14.9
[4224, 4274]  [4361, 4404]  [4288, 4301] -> 2.0 Angstrom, 14.3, 12.5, 15.8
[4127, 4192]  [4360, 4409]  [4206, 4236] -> -0.9 Angstrom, 13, 14.1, 15.7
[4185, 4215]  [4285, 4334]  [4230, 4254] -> -2.0 Angstrom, 13.3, 14.4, 13.5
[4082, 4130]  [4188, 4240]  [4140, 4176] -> 1.4 Angstrom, 13.4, 13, 13.7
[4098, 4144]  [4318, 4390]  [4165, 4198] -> 2.7 Angstrom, 13.2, 12.7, 15.6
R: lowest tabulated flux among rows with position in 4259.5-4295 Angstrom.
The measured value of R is 12.87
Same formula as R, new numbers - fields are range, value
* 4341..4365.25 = 14.31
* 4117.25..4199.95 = 11.21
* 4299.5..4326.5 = 9.669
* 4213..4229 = 11.93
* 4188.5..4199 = 11.67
